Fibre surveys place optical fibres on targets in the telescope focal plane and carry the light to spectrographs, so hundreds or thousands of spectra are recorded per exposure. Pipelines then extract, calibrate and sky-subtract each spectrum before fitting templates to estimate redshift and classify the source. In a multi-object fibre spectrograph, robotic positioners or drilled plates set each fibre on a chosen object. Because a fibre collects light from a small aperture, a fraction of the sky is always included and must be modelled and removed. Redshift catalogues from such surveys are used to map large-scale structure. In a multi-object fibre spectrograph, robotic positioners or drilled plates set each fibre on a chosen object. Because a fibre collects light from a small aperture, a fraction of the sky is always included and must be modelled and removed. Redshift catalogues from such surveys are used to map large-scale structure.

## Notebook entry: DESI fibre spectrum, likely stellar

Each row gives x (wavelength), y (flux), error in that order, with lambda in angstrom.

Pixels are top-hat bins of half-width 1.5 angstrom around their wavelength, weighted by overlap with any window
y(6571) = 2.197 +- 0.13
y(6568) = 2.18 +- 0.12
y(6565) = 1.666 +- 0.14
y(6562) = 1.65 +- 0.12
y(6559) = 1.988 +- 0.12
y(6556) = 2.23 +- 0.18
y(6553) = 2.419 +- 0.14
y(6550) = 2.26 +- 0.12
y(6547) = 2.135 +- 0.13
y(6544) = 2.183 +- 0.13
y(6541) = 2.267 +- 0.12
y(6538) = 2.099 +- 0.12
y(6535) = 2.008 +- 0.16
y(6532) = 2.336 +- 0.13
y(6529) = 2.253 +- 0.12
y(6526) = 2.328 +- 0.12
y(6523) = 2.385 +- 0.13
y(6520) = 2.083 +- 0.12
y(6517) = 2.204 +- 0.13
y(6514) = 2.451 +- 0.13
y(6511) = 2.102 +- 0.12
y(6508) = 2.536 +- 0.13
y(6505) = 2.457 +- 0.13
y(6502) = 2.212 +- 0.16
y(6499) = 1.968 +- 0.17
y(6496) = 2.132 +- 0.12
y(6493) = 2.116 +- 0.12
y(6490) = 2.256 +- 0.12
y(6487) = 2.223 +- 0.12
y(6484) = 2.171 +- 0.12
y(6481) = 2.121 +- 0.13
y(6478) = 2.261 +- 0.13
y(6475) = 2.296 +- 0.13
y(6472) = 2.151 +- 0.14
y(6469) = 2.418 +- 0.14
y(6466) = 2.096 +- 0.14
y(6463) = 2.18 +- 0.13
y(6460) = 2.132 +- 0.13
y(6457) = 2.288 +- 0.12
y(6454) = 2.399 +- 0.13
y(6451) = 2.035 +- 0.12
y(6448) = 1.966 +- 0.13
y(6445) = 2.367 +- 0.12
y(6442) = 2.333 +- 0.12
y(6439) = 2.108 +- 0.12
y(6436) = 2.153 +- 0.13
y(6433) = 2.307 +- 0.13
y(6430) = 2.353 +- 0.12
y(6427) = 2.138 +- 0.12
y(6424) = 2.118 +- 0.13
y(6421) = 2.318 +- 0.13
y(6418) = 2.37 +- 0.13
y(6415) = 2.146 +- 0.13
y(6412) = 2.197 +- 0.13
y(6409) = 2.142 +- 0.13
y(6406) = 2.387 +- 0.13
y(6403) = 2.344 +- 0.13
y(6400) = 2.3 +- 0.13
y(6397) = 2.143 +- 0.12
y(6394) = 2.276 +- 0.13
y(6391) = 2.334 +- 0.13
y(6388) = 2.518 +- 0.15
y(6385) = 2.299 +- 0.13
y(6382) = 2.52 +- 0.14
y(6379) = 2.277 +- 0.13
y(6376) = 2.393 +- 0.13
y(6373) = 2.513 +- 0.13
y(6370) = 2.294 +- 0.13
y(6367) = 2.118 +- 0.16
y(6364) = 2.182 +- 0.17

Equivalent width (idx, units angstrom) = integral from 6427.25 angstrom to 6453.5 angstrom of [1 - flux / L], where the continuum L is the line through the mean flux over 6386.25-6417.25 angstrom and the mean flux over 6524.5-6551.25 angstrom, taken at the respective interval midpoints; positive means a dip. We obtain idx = 0.6 angstrom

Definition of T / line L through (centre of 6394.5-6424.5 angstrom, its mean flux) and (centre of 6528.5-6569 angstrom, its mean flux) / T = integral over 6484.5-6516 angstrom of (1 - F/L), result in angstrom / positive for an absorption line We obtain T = -1.2 angstrom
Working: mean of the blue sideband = 2.25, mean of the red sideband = 2.12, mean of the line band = 2.24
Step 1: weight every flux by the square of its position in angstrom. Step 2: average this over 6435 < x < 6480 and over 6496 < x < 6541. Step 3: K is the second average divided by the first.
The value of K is 1.03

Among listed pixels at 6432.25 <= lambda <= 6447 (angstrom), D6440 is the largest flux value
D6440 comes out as 2.367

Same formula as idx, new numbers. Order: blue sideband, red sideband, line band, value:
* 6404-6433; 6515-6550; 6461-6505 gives 0.65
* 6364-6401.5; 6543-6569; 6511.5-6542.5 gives -1.75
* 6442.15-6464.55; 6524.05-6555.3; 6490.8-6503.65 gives 0.57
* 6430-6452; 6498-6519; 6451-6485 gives 0.13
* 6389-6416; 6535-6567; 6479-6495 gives -0.13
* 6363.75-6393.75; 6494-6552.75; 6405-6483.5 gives 2.61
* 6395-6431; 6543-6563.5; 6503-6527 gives -1.78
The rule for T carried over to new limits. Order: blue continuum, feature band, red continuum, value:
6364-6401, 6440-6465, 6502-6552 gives 0.9 angstrom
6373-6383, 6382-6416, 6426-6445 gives 0.8 angstrom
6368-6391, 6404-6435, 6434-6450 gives 0.2 angstrom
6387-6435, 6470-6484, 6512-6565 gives 0.1 angstrom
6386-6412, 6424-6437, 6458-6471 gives 0.2 angstrom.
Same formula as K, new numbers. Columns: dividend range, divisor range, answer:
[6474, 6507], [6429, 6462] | 1.01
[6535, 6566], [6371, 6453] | 0.96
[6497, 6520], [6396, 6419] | 1.03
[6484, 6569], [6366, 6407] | 0.97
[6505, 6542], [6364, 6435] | 1.03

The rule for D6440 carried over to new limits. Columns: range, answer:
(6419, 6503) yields 2.418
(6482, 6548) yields 2.536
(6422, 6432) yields 2.353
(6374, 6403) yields 2.52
